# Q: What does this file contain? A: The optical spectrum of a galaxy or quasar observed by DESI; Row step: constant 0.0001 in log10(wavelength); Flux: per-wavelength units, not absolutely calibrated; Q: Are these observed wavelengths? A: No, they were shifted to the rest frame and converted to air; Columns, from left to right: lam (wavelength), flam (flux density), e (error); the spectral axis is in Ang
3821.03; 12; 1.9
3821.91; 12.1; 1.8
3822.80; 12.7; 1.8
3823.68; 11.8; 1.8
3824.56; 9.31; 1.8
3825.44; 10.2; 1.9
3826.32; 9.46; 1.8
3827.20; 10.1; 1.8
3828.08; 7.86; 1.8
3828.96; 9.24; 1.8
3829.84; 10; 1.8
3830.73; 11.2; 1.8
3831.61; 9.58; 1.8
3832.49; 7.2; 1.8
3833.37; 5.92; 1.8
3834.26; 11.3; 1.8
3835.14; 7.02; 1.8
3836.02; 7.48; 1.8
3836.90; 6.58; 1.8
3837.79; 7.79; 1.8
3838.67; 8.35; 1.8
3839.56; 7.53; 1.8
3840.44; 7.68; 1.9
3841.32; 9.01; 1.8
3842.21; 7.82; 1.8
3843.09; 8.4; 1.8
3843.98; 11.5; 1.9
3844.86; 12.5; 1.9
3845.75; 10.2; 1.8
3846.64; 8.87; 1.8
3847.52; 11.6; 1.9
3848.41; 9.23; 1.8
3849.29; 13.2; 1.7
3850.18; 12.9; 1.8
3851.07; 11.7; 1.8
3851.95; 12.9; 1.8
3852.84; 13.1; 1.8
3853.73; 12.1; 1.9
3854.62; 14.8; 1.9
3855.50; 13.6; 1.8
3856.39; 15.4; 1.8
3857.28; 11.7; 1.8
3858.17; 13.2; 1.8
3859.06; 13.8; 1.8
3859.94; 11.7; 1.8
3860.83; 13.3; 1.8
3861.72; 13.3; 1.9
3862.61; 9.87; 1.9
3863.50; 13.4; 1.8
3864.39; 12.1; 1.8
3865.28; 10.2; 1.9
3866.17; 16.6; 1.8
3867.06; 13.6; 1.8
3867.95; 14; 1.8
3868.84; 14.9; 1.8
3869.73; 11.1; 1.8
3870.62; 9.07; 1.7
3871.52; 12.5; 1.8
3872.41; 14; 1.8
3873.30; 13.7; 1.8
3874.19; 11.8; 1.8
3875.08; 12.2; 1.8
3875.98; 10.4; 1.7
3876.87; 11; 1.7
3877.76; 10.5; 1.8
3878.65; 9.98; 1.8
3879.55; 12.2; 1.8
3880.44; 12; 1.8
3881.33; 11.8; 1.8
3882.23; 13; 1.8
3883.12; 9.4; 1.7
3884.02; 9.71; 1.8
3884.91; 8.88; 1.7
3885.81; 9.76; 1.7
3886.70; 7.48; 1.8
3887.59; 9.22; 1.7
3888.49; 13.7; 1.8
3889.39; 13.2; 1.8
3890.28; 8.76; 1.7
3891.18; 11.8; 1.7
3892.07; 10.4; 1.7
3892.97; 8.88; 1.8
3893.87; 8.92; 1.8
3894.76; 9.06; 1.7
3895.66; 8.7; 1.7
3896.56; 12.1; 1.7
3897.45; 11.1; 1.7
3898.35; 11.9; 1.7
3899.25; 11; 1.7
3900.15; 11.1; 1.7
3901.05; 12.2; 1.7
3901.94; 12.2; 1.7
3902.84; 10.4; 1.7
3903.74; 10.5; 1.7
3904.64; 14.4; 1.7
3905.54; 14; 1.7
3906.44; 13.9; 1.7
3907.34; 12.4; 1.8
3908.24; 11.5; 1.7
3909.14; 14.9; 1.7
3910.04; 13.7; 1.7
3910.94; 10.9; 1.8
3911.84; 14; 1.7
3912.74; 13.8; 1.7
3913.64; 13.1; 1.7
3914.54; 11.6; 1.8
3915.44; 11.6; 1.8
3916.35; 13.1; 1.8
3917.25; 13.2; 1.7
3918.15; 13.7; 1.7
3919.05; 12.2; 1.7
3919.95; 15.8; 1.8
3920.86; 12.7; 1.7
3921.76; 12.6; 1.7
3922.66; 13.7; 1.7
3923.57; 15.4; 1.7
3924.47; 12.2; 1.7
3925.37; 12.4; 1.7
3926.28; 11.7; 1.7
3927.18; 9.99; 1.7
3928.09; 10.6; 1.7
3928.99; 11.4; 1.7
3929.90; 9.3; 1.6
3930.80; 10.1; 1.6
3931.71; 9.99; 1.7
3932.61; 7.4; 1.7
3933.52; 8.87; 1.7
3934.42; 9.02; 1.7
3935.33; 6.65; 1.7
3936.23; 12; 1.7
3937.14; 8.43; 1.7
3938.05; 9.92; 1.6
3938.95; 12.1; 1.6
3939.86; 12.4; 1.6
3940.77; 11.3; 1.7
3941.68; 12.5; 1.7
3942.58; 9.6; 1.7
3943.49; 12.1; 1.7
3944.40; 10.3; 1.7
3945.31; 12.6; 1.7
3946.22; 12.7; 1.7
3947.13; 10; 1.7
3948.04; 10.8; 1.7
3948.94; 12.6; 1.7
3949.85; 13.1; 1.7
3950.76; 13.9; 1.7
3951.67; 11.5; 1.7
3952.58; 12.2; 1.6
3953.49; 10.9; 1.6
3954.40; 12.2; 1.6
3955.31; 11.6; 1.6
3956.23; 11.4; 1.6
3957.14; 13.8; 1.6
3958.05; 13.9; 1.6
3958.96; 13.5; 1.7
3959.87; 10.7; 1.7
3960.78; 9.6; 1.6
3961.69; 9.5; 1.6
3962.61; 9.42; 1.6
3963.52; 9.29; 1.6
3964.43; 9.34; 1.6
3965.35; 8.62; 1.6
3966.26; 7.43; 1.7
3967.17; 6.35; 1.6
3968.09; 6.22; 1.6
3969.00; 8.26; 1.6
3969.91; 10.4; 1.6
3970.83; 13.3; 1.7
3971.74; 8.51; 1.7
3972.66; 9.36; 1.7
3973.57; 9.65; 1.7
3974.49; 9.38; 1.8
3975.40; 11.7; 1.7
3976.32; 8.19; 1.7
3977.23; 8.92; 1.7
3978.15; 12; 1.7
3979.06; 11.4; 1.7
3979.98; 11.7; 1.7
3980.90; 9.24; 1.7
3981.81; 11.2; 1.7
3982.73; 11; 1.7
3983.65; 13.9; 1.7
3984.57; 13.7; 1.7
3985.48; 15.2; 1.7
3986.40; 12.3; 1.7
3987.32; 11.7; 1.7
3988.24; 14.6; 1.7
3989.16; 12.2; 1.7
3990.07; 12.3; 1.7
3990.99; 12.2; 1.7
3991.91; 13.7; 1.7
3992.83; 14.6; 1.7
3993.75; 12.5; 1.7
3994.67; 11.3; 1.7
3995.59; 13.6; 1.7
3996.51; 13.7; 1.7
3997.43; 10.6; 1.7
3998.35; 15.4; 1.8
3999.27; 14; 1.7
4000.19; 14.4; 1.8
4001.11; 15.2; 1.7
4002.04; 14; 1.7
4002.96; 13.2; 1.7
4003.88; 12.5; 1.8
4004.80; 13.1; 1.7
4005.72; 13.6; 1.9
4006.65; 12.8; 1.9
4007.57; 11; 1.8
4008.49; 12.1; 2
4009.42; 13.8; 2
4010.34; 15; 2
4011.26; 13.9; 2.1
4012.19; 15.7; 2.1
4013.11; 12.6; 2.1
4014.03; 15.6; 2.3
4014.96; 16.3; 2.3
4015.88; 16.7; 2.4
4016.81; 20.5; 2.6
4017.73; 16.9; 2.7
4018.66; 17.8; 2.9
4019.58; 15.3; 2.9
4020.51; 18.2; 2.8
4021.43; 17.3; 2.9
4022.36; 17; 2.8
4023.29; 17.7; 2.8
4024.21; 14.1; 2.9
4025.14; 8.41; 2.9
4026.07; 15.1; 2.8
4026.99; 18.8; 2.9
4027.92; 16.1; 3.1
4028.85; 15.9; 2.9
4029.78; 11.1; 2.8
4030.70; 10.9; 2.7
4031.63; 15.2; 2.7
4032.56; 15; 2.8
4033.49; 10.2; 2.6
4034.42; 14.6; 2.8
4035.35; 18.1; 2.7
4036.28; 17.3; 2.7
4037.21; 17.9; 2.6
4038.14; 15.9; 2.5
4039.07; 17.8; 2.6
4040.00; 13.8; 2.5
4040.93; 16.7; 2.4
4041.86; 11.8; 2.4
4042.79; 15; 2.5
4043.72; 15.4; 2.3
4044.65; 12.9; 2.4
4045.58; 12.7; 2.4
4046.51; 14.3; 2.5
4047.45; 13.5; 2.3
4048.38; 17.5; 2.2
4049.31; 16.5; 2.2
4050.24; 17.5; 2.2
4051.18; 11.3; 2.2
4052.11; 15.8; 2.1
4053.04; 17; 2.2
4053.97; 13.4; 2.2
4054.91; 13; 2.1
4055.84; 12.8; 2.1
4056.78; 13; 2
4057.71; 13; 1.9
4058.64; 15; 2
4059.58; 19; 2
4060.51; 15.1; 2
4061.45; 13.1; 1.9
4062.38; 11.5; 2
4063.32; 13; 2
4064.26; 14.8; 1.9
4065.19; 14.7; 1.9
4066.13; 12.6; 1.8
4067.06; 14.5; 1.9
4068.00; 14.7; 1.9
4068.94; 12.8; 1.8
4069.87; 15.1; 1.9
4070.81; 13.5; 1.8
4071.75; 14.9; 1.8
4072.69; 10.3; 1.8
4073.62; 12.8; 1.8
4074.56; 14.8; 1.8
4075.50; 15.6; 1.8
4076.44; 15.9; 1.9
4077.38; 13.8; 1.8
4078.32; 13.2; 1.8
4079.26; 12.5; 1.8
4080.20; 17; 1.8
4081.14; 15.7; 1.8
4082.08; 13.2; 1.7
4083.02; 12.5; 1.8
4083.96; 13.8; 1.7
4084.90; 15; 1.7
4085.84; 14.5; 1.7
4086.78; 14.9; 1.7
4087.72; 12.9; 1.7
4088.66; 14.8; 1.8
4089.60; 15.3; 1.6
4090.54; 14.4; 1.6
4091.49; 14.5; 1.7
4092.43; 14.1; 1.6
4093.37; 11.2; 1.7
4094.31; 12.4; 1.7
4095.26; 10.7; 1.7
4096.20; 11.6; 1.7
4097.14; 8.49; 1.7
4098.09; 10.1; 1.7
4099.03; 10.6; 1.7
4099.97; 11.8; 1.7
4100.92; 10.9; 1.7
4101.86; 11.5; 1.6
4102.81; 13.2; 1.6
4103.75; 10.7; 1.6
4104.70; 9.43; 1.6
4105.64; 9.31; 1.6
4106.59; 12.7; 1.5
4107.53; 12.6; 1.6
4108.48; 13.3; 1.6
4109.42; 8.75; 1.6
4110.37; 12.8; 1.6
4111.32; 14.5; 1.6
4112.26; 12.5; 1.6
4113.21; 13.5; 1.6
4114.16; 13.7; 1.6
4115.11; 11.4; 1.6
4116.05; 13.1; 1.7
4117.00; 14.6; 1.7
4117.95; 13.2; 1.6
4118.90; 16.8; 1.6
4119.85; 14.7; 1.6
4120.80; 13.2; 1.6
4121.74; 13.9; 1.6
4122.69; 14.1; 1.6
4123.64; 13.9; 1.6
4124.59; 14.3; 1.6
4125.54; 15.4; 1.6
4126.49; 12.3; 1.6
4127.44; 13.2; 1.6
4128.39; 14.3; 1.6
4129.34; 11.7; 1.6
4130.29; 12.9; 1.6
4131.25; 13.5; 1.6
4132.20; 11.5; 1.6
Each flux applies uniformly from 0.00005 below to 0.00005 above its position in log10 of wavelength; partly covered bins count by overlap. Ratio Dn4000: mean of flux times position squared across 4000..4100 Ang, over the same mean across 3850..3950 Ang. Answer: 1.31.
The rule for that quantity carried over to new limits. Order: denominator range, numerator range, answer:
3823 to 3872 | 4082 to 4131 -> 1.34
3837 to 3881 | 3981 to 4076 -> 1.34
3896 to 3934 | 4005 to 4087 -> 1.29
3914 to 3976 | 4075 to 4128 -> 1.29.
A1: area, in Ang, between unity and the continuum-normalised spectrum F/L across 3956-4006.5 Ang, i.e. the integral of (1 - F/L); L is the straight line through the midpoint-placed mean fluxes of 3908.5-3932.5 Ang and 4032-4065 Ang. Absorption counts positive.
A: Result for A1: 7.2 Ang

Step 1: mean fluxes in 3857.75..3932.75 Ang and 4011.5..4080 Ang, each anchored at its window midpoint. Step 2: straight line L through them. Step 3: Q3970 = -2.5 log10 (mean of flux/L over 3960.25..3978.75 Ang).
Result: 0.39 mag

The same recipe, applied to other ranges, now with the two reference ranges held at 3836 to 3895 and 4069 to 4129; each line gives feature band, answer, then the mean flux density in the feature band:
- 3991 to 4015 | -0.10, 13.5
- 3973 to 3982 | 0.18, 10.3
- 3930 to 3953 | 0.10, 10.9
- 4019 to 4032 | -0.20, 15.1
